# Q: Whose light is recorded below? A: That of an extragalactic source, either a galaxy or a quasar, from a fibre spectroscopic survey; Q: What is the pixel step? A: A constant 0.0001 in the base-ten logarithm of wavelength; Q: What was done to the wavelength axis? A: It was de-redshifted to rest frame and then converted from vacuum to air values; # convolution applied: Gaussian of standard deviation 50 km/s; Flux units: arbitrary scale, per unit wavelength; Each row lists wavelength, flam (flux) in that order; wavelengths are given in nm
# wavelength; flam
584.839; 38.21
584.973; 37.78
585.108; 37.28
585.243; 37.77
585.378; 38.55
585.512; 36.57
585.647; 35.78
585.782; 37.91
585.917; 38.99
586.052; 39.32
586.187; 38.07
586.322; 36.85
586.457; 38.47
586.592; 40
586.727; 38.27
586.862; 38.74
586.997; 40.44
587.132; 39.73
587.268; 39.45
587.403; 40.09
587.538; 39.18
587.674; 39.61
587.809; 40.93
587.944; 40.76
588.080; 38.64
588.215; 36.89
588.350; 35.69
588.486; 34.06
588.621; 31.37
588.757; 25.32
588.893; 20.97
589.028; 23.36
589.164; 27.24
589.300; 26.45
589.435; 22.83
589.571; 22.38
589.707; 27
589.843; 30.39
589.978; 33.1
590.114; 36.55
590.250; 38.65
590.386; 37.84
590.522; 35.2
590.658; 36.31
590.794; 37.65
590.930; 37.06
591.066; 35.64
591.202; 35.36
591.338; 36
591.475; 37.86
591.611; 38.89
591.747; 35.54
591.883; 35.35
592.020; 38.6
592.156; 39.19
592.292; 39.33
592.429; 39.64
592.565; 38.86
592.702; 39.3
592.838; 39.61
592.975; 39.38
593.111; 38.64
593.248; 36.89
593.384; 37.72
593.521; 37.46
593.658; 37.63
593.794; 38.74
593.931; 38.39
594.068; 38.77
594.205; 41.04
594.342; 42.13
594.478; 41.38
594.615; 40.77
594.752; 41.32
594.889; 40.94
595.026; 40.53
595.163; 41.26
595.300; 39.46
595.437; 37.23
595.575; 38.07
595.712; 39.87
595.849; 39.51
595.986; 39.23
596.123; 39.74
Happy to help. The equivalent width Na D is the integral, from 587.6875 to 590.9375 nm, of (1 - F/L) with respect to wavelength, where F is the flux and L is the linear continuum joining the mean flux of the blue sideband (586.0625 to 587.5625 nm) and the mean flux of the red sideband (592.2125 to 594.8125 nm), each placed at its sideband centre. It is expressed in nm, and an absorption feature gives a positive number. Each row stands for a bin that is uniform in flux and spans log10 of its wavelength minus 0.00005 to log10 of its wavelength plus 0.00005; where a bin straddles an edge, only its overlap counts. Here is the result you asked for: 0.56 nm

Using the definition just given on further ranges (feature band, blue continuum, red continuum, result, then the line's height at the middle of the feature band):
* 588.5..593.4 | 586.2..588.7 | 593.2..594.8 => 0.59 nm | 38.8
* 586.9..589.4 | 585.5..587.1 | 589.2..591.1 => 0.10 nm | 35.6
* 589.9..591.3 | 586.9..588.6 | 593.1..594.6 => 0.09 nm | 38.8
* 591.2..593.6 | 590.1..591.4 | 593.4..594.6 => 0.00 nm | 38.1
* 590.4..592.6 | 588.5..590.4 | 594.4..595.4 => -0.27 nm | 33.2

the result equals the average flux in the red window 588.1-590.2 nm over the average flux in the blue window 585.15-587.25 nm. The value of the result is 0.8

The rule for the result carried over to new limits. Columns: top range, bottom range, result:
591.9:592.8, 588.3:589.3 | 1.39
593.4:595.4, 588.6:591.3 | 1.28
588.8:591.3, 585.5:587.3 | 0.81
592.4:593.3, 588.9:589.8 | 1.57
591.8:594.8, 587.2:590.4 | 1.19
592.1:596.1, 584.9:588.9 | 1.05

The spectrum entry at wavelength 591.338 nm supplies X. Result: 36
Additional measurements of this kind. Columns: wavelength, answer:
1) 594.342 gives 42.13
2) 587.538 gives 39.18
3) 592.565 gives 38.86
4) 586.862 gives 38.74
